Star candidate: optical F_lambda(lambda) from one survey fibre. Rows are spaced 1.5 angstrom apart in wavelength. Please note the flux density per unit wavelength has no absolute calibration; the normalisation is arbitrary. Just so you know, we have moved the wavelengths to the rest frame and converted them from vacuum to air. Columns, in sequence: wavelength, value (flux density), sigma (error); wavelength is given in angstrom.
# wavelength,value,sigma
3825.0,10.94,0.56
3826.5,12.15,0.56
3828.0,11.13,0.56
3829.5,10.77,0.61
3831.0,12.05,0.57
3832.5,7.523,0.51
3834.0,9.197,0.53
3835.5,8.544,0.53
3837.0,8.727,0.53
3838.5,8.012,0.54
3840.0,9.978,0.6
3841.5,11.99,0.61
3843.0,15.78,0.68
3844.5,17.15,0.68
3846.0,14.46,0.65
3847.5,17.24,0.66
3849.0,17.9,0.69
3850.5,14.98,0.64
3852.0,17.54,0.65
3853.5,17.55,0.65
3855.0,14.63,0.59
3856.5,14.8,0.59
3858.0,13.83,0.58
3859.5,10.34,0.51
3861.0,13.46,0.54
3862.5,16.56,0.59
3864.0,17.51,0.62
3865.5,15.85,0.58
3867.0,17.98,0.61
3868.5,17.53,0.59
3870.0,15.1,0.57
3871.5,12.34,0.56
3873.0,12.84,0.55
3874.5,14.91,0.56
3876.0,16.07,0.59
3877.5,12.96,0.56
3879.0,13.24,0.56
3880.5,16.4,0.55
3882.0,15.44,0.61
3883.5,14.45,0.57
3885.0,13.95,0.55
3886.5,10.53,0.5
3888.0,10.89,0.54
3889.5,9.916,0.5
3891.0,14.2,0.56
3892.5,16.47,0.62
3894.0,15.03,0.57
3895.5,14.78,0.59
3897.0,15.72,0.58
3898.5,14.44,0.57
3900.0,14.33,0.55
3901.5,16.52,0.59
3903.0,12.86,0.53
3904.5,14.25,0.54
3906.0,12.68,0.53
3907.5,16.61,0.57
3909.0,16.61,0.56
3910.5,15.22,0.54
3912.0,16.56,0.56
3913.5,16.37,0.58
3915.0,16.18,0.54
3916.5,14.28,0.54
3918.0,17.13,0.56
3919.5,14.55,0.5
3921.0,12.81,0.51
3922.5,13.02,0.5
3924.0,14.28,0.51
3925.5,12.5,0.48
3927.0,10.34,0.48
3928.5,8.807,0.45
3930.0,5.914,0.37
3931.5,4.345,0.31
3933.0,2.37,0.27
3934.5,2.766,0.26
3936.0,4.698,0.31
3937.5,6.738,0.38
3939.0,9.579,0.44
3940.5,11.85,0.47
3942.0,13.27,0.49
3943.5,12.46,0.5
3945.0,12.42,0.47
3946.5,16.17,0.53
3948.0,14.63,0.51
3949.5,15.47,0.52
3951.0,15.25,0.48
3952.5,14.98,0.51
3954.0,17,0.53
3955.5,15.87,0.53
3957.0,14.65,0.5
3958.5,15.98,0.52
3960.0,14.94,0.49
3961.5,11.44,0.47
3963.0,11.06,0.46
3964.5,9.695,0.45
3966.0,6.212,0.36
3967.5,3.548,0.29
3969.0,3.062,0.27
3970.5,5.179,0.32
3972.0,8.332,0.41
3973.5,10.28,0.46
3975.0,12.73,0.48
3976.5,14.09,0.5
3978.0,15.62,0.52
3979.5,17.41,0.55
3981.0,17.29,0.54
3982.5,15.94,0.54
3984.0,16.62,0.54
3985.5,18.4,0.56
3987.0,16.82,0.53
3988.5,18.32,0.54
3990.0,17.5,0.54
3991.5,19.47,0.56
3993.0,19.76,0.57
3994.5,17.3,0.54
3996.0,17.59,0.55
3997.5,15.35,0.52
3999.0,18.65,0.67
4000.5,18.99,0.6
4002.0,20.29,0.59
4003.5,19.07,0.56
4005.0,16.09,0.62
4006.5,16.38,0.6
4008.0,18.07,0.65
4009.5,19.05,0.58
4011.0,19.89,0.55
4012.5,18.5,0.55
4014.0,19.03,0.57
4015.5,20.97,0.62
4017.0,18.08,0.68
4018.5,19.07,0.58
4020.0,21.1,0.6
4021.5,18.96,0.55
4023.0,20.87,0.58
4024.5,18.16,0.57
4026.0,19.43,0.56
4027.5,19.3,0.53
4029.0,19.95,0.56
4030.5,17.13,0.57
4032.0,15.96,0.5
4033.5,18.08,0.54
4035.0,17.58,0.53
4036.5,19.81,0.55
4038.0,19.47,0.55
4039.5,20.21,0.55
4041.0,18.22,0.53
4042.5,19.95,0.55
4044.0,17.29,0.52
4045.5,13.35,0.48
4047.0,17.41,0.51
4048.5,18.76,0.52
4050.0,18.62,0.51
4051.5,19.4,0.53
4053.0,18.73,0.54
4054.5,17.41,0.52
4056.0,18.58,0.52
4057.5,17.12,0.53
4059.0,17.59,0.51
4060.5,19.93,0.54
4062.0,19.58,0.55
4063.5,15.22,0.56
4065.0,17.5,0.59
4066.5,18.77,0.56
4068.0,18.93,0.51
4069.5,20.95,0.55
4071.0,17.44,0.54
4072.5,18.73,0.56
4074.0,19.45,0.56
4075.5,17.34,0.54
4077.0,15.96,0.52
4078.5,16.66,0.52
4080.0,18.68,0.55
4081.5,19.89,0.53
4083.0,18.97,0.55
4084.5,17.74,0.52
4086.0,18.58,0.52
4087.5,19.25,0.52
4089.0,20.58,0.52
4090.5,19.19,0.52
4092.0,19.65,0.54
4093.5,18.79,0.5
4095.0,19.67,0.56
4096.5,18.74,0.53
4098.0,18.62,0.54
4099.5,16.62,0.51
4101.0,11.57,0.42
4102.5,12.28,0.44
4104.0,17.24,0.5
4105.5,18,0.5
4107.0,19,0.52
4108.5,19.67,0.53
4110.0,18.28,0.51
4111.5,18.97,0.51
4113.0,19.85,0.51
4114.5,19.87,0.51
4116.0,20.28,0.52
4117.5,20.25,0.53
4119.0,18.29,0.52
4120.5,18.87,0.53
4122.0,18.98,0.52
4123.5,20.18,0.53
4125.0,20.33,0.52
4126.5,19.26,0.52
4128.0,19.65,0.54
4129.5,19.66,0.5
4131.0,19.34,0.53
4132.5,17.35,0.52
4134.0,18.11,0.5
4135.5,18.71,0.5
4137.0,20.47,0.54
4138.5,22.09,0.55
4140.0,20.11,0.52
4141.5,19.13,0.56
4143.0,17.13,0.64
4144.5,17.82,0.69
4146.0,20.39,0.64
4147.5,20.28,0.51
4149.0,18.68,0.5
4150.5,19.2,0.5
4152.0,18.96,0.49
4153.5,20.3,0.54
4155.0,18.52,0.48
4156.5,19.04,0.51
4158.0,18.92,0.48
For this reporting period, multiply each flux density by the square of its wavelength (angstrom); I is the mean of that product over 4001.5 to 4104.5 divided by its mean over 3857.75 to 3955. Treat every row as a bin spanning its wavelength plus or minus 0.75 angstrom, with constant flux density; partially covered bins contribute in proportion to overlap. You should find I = 1.5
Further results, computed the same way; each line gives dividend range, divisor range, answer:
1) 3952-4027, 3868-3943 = 1.29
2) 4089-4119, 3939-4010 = 1.33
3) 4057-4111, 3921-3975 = 1.83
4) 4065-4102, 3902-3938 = 1.68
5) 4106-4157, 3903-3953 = 1.74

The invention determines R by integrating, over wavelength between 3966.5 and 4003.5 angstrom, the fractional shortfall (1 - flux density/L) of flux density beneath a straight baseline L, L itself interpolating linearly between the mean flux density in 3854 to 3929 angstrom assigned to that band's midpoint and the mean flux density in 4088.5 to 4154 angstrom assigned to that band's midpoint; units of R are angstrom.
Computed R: 3.0 angstrom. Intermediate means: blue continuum 14.4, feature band 15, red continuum 18.9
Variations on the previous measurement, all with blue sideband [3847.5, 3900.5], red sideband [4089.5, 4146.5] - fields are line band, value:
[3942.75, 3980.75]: 8.83 angstrom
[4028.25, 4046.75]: -0.68 angstrom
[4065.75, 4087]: -0.45 angstrom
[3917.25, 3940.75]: 9.30 angstrom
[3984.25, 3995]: -0.99 angstrom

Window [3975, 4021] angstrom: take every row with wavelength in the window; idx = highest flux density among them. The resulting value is 21.1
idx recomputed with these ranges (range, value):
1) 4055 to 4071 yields 20.95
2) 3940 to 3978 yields 17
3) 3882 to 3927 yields 17.13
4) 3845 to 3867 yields 17.98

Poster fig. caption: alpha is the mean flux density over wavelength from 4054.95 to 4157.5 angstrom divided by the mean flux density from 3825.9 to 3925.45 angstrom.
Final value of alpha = 1.33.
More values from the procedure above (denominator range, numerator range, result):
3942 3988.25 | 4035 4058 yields 1.39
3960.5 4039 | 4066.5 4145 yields 1.15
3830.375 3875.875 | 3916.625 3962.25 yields 0.86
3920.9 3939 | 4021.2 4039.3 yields 2.31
